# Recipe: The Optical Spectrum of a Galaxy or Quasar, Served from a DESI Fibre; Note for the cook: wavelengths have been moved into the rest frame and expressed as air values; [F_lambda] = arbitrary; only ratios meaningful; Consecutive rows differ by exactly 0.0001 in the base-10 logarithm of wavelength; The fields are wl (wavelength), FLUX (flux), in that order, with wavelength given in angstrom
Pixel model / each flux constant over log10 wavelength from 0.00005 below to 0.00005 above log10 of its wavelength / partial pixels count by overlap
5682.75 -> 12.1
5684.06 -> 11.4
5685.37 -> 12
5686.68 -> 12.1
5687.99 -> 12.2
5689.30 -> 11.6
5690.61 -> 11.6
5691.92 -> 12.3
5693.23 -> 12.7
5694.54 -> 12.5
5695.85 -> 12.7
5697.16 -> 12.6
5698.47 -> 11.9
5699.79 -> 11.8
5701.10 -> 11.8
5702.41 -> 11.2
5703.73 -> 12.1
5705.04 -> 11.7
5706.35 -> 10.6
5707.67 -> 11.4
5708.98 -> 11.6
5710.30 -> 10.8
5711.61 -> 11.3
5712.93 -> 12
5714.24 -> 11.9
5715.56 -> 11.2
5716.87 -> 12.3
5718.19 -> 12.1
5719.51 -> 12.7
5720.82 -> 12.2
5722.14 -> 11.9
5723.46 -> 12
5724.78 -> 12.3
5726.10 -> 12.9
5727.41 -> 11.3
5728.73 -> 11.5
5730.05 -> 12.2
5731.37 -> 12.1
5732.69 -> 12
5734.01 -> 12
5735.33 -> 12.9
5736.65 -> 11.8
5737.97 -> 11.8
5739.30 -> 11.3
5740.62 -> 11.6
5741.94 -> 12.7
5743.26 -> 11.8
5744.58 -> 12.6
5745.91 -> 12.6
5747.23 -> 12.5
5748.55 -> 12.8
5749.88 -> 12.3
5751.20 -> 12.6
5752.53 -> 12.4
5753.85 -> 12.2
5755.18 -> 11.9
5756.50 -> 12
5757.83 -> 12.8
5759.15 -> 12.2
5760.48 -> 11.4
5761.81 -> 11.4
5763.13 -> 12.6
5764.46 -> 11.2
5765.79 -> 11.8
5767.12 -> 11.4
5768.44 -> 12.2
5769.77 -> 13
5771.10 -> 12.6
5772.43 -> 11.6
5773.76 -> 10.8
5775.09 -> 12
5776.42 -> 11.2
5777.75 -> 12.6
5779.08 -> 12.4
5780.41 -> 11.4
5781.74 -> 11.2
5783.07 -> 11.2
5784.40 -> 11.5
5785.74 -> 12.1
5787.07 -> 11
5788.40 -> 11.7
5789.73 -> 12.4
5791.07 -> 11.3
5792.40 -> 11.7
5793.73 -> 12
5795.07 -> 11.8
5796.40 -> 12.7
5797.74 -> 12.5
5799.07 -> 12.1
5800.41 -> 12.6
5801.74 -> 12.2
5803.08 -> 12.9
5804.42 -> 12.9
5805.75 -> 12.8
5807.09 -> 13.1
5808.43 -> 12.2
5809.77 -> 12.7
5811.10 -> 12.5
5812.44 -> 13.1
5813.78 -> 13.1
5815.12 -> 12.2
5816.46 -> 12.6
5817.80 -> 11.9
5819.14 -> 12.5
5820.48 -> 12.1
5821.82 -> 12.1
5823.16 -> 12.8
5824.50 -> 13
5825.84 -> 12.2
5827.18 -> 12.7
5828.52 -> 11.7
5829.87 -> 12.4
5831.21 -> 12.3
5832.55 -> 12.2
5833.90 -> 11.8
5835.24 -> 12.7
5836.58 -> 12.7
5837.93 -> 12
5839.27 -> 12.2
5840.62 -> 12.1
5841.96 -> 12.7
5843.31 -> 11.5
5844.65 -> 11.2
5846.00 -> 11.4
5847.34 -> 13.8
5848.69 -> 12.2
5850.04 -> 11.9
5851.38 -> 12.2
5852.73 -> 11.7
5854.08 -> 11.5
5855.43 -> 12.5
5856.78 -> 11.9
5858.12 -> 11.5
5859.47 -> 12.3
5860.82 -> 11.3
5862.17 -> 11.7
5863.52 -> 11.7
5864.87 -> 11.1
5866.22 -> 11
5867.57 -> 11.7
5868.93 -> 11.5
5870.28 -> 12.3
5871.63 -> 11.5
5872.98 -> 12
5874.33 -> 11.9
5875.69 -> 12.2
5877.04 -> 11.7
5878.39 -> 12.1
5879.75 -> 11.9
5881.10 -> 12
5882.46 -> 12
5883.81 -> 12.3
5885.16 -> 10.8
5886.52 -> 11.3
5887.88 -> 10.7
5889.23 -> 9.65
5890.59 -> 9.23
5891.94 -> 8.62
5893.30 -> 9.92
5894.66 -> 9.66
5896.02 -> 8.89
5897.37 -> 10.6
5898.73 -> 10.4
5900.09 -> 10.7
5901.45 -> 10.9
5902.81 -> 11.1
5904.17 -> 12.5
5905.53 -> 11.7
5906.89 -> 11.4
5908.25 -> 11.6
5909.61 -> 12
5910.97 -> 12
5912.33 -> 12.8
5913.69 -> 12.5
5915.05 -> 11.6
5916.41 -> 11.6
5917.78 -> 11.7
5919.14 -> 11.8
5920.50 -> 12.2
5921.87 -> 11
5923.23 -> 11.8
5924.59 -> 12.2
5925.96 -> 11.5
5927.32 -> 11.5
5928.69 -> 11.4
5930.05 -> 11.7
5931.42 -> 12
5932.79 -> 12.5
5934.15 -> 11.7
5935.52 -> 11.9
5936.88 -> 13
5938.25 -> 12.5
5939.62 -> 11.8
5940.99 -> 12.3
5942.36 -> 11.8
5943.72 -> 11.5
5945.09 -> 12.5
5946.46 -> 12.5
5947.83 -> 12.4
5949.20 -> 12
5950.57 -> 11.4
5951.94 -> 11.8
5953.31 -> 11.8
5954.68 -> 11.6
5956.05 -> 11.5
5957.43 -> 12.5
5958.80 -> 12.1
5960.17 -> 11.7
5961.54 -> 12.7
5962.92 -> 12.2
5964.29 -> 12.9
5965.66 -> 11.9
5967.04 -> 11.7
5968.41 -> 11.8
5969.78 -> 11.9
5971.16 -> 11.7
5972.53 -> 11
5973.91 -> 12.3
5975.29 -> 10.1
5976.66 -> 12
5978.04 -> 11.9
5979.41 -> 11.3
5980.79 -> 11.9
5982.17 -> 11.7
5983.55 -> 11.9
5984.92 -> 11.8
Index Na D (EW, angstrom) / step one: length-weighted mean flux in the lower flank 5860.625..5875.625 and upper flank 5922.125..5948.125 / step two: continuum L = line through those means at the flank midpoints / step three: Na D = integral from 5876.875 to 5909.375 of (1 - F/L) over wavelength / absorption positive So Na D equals 2.4 angstrom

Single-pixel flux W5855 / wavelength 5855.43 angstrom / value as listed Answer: 12.5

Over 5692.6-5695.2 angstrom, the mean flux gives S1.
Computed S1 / 12.6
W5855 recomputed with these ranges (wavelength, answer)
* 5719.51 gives 12.7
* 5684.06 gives 11.4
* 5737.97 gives 11.8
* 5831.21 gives 12.3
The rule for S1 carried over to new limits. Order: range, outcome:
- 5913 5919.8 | 11.8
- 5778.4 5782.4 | 11.7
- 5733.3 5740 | 11.9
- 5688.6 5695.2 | 12.1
